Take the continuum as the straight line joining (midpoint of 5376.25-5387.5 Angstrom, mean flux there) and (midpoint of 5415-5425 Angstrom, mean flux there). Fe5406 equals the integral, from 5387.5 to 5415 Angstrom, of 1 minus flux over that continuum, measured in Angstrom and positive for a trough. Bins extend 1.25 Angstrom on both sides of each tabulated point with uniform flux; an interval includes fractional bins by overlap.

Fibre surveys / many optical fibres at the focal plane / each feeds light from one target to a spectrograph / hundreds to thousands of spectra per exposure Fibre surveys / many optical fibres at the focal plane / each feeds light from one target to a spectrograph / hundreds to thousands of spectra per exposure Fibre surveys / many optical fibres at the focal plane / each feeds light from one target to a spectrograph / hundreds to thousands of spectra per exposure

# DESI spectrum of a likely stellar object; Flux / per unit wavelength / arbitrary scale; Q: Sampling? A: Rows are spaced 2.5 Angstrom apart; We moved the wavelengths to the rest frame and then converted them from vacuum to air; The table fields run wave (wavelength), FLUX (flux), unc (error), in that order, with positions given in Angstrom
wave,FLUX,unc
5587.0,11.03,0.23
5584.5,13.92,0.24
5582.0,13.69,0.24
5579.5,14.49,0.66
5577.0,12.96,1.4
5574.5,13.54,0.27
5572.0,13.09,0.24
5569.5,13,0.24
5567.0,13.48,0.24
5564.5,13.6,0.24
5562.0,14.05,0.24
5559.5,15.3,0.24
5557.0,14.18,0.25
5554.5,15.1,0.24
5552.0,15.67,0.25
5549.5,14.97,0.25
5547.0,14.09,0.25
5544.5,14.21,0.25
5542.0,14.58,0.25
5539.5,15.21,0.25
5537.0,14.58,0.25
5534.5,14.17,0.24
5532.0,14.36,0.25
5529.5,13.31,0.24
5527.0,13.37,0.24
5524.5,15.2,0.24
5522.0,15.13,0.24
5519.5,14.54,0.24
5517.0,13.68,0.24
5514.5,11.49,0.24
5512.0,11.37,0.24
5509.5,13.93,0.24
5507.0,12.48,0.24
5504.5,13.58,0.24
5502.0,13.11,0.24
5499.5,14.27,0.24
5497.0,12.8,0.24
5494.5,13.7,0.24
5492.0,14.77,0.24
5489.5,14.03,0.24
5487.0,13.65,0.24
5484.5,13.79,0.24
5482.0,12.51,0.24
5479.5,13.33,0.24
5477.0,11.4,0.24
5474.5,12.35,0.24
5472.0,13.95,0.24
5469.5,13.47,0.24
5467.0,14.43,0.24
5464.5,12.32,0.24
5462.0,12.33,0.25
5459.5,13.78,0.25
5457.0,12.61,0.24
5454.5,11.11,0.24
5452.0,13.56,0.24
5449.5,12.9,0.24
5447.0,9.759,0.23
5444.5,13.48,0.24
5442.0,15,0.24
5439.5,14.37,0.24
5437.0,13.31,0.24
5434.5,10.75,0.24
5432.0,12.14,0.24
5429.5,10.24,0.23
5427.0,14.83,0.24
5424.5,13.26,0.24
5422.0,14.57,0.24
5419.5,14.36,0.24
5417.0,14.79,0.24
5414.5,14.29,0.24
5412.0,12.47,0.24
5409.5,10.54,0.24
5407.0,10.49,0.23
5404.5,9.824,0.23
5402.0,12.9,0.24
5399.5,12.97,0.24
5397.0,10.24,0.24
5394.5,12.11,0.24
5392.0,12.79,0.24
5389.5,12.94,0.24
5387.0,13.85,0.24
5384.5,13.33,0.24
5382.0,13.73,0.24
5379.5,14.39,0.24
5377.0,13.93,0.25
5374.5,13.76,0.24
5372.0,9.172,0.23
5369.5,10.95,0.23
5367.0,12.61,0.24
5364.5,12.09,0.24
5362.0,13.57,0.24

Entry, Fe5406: 4.2 Angstrom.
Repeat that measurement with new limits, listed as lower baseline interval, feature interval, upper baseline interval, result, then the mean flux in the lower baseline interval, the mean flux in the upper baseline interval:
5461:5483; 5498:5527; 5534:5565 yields 0.6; 12.9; 14.6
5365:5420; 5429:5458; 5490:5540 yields 1.2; 12.5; 13.7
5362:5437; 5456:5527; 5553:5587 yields -0.7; 12.6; 13.8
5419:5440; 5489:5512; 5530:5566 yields 0.7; 13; 14.5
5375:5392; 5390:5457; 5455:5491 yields 4.1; 13.6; 13.1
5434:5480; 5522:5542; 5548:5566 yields -0.2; 12.9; 14.7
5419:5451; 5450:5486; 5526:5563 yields 1.3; 13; 14.5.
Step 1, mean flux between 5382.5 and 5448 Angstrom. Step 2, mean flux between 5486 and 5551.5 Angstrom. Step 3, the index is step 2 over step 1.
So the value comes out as 1.09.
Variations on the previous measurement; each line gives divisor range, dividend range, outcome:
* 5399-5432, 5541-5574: 1.12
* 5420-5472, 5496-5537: 1.05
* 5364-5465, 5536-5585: 1.12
